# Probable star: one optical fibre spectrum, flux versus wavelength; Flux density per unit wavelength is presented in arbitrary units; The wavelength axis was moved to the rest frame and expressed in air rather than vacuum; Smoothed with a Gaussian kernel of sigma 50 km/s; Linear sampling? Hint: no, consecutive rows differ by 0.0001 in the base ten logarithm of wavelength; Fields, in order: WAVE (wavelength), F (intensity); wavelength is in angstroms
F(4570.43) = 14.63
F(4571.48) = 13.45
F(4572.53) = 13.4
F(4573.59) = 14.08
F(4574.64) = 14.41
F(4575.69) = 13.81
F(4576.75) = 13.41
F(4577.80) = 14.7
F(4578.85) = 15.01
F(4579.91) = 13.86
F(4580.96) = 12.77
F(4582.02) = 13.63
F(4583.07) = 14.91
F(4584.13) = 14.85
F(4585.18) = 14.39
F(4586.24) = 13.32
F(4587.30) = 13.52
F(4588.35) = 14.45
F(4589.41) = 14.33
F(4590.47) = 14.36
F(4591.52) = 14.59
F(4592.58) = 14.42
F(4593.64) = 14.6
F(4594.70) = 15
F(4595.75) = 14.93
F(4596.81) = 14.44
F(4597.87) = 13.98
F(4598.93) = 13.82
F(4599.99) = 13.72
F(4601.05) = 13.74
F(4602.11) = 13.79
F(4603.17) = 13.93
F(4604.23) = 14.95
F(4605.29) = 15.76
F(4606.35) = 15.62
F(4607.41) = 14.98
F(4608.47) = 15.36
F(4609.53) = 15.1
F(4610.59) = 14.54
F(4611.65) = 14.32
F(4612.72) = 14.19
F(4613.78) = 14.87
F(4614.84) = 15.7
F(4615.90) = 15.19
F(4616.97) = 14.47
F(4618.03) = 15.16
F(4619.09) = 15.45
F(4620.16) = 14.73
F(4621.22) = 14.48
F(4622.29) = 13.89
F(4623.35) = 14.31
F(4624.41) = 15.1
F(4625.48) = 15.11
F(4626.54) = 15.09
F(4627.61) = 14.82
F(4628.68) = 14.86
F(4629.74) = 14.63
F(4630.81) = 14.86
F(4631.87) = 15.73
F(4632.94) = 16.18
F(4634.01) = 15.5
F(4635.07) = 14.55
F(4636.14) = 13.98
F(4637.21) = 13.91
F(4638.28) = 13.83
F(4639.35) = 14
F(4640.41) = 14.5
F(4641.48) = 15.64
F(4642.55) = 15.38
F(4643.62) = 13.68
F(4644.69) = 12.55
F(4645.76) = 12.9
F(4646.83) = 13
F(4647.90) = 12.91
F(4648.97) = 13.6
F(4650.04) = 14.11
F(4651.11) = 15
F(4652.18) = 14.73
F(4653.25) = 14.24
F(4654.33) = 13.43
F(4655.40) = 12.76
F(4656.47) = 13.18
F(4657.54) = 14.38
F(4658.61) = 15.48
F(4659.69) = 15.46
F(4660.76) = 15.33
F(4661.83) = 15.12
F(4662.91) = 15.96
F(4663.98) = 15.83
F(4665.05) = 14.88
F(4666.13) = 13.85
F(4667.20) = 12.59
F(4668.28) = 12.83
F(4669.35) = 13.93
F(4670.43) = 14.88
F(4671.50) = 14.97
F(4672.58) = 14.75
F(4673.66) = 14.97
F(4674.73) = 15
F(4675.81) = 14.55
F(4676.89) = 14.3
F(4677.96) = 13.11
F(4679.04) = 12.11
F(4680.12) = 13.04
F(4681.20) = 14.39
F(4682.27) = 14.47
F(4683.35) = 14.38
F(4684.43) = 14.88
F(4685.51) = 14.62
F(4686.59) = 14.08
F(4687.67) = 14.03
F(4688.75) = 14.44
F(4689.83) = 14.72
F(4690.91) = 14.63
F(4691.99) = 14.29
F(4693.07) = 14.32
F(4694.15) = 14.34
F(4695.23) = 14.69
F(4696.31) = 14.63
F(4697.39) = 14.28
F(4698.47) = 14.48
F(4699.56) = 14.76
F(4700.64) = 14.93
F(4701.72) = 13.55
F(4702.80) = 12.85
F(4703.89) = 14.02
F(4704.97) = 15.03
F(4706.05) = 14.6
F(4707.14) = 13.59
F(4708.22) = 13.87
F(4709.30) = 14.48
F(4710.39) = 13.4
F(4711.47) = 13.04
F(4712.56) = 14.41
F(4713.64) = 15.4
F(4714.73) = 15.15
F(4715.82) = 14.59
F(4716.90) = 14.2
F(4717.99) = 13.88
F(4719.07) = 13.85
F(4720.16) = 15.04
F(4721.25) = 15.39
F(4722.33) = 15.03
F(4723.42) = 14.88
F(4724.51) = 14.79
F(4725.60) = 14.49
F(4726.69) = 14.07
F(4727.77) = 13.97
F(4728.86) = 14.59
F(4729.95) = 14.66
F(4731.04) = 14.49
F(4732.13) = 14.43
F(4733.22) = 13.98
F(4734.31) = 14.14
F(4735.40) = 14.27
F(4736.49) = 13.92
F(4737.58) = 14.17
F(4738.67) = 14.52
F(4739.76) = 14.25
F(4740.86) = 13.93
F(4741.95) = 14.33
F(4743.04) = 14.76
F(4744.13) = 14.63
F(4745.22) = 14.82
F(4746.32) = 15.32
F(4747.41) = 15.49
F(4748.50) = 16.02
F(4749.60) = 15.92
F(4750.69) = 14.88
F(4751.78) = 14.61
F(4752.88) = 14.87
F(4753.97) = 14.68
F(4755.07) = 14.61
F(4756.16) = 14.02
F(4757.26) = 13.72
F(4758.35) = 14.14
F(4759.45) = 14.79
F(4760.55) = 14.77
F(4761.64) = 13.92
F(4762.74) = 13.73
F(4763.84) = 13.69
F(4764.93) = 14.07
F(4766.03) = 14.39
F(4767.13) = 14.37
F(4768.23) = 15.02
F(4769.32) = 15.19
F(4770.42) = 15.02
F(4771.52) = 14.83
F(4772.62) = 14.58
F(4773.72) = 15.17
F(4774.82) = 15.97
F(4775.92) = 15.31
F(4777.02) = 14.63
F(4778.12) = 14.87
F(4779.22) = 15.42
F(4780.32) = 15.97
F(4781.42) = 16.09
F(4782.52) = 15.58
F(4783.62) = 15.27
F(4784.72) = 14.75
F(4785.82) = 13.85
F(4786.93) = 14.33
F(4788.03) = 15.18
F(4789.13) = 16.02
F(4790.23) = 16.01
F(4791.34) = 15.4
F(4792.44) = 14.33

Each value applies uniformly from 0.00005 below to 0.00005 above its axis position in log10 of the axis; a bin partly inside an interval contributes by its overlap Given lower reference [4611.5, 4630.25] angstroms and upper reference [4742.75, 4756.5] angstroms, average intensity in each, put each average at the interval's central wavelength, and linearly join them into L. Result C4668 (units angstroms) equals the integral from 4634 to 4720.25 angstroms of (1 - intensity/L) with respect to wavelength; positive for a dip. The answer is 3.71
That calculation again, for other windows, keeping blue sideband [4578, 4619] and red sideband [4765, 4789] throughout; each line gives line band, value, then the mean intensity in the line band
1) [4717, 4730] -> 0.30 angstroms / 14.5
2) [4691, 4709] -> 0.64 angstroms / 14.3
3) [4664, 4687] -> 0.89 angstroms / 14.2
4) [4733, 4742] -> 0.45 angstroms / 14.2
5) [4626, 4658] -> 0.81 angstroms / 14.3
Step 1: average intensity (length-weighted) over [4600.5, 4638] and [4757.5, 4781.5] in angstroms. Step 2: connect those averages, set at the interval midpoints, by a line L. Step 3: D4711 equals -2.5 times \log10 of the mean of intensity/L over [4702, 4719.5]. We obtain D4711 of 0.05 mag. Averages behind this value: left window 14.8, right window 14.8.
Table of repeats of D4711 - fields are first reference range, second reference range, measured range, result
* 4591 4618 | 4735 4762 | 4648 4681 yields 0.028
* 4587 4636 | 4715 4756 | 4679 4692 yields 0.032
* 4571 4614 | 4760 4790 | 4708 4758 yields 0.018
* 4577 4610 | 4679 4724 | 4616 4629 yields -0.030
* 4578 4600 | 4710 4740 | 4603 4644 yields -0.041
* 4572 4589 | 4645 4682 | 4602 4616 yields -0.062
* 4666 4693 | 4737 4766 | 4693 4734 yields -0.002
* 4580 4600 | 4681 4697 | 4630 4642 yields -0.034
